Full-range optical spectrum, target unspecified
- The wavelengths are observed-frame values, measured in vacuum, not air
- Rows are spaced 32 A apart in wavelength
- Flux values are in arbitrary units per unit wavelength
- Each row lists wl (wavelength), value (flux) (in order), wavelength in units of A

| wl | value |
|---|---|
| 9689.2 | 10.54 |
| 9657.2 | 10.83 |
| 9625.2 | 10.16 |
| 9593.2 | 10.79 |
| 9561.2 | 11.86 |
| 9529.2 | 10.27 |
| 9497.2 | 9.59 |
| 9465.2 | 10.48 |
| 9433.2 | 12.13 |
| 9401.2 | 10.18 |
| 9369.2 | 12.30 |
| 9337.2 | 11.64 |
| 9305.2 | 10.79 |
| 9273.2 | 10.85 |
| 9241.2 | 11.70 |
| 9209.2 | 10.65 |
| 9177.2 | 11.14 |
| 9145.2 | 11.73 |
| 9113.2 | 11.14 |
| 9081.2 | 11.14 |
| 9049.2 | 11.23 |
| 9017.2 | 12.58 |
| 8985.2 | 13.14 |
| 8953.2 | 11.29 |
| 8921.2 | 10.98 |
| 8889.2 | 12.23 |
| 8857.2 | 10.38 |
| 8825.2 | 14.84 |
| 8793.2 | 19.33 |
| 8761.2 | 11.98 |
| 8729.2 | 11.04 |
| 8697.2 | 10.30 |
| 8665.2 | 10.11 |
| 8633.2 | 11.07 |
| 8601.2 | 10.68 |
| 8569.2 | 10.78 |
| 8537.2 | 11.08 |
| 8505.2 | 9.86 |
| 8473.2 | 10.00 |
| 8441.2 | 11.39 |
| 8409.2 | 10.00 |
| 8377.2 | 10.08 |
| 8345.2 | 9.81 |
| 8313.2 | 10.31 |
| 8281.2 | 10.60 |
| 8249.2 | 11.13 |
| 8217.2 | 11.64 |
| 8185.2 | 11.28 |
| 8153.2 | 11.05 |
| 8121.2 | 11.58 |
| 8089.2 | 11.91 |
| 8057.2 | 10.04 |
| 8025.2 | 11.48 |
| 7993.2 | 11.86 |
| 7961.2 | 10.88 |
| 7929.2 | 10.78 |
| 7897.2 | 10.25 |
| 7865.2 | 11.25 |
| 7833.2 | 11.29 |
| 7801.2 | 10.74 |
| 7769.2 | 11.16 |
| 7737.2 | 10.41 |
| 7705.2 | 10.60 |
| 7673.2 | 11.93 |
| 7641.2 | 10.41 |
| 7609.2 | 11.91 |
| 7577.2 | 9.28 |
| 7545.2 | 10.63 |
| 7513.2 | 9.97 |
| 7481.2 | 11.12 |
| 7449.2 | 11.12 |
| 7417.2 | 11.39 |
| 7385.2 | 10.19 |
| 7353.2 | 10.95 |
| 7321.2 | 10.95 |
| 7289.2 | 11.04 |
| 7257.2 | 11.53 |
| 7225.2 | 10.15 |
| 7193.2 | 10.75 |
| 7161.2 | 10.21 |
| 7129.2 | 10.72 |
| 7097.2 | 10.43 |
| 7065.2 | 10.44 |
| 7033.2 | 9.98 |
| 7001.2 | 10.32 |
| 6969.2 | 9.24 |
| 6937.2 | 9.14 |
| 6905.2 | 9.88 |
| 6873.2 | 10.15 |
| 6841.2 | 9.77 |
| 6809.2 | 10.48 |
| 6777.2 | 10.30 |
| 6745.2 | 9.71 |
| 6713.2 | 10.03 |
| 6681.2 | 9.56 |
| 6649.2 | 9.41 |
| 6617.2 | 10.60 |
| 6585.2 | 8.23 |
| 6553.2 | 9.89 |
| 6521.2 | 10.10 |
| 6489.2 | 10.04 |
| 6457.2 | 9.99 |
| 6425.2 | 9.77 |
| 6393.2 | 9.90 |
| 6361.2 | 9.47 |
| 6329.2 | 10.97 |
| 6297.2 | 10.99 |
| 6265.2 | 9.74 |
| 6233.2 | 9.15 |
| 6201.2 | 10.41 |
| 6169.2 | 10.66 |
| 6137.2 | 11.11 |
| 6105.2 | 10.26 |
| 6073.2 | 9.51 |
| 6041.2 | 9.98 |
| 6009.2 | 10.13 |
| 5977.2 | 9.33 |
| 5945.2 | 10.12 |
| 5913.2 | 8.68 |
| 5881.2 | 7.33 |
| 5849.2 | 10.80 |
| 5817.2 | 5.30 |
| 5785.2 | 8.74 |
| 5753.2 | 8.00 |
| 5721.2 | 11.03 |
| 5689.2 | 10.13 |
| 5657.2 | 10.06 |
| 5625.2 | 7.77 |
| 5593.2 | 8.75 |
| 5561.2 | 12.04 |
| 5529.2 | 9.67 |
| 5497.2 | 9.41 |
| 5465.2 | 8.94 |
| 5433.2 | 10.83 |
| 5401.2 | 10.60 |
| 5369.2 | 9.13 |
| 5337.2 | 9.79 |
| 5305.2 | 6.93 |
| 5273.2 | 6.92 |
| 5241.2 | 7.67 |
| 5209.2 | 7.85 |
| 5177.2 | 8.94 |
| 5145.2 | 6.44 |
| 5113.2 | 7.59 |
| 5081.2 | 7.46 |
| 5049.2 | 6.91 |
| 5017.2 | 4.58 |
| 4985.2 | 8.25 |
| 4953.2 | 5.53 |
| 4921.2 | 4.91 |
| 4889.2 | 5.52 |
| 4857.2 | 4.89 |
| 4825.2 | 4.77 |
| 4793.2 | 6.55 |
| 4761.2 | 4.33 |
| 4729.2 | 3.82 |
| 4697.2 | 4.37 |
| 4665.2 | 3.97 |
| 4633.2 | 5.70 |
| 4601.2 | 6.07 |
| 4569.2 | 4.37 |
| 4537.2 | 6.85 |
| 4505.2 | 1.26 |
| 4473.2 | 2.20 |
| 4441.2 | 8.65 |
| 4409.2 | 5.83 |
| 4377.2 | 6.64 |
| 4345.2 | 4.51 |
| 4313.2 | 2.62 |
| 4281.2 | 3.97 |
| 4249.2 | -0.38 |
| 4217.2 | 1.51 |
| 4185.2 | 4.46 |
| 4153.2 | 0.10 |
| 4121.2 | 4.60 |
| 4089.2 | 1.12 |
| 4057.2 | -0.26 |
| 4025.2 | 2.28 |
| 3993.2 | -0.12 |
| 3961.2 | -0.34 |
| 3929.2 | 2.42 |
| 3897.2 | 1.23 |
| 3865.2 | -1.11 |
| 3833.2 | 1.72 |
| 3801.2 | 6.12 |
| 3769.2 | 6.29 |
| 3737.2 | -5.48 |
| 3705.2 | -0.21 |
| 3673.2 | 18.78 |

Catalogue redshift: 0.34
